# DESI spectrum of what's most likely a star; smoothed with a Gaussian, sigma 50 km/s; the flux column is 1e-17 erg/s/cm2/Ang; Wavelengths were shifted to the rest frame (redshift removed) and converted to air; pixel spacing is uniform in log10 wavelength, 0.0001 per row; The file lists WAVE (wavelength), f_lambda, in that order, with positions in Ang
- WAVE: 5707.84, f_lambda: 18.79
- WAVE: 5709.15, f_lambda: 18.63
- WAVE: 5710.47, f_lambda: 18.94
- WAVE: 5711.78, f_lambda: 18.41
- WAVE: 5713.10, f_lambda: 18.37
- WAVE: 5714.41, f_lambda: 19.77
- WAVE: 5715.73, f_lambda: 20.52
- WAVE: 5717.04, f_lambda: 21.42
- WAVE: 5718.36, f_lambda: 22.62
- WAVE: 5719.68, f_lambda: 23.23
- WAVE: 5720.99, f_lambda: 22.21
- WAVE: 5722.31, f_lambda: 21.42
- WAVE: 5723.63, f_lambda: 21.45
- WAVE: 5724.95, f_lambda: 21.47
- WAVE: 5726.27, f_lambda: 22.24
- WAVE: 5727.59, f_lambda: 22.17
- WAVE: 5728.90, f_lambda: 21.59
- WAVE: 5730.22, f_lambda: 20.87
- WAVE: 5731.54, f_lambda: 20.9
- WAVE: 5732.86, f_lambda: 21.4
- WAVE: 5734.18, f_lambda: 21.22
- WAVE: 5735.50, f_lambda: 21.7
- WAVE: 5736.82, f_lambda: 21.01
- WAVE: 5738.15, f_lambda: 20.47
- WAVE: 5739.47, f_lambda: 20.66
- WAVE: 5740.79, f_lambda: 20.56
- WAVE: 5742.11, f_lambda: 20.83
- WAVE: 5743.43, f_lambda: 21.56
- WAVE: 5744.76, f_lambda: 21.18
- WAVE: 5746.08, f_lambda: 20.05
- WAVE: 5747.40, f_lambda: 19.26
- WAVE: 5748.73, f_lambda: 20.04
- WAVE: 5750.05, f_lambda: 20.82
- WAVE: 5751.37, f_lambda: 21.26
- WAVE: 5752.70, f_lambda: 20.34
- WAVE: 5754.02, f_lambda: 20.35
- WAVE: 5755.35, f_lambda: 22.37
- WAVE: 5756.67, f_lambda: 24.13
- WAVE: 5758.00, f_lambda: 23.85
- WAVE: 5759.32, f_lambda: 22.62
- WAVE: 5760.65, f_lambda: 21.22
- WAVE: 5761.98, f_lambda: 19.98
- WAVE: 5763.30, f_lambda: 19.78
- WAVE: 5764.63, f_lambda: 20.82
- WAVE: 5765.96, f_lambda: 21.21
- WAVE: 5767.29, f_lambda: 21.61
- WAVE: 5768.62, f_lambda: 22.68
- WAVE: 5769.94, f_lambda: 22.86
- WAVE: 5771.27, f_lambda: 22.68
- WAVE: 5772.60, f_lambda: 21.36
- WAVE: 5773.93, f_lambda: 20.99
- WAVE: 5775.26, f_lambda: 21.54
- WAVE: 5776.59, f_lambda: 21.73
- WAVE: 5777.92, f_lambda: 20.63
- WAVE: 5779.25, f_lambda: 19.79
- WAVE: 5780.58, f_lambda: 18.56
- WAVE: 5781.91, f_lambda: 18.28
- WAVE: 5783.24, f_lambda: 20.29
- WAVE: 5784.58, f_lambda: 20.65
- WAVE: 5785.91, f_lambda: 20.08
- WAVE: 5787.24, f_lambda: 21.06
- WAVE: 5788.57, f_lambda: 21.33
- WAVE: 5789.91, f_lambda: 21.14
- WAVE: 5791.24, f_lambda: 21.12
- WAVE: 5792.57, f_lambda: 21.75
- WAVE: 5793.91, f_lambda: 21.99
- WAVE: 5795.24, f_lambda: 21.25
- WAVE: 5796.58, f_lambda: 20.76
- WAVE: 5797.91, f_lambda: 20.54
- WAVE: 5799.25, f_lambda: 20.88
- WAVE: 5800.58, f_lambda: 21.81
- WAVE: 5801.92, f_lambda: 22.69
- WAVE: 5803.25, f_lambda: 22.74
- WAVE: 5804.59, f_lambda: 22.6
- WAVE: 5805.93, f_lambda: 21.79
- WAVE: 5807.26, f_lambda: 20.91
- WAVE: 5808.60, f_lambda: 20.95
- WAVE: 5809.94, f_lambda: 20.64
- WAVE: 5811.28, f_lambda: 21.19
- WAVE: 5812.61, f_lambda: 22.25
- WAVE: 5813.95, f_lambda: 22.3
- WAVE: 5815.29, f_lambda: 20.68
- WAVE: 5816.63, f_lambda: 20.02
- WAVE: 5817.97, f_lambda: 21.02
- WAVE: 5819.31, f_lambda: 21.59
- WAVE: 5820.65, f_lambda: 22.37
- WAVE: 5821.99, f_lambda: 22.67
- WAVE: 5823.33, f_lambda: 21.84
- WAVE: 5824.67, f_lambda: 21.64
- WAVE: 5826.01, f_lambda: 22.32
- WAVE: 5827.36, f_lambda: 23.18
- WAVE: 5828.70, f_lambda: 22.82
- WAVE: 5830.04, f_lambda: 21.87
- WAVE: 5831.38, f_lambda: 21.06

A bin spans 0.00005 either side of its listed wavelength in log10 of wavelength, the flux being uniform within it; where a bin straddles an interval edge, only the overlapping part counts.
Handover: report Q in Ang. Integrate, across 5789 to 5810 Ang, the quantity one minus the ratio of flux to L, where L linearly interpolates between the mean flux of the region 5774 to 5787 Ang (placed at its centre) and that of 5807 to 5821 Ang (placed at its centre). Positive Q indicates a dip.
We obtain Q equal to -0.7 Ang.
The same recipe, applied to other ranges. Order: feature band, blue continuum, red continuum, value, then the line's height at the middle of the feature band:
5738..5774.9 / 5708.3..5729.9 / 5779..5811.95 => -0.6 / 20.9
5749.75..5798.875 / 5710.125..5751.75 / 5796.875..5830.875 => 0.4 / 21.4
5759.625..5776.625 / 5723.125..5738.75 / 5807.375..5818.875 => -0.1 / 21.3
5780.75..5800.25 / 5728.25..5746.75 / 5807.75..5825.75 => 0.5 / 21.3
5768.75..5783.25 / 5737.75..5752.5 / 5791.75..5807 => 0.2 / 21.2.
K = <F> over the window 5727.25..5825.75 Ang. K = 21.2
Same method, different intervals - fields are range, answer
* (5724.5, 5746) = 21.2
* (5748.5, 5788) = 21.1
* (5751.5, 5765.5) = 21.5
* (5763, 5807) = 21.2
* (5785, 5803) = 21.3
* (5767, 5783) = 21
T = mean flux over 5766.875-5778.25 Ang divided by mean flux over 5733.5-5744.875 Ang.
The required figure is 1.04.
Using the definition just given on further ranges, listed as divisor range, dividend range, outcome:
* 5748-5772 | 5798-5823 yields 1.00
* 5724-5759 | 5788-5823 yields 1.01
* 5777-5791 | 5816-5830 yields 1.08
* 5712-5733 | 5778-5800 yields 0.97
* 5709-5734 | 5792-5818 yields 1.02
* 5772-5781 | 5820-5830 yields 1.08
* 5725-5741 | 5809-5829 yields 1.02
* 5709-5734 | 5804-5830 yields 1.04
